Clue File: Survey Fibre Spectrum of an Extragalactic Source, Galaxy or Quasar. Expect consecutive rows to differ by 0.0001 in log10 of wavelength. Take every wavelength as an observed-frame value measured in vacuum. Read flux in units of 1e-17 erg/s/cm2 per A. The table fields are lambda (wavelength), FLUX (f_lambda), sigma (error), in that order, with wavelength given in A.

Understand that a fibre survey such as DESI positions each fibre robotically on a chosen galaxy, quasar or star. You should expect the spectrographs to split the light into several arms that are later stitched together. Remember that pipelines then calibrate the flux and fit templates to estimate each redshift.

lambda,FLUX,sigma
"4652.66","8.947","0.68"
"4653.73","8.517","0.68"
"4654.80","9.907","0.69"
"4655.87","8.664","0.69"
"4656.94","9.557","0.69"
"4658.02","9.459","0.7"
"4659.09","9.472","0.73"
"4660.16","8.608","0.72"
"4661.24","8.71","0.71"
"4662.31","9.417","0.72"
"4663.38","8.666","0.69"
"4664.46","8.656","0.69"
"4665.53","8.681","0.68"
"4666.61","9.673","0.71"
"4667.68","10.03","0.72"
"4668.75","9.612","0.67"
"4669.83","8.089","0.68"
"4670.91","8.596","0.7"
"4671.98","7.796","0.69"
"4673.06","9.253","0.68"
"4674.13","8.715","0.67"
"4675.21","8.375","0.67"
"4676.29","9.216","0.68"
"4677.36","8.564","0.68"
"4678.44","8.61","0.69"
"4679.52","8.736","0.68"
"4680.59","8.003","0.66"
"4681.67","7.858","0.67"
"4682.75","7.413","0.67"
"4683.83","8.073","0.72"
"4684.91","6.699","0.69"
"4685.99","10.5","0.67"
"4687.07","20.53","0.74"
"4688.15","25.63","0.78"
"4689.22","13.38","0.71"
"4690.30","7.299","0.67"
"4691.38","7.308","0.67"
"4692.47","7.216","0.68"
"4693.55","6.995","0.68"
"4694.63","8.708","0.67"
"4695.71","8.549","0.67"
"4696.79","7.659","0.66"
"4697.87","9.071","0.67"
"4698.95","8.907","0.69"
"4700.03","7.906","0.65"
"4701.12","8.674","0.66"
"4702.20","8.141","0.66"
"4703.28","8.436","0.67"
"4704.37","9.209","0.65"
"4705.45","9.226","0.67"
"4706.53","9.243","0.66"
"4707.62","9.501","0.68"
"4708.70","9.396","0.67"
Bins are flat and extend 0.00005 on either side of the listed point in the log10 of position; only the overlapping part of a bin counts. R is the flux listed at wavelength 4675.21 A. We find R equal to 8.375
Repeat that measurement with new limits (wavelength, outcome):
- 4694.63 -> 8.708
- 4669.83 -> 8.089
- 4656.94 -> 9.557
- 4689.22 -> 13.38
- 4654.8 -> 9.907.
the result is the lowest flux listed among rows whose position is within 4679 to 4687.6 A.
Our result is 6.699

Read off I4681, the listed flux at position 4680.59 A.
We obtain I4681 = 8.003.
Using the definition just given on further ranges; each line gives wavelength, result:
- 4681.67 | 7.858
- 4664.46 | 8.656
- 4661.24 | 8.71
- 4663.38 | 8.666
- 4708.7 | 9.396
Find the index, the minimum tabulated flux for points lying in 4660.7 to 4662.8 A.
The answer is 8.71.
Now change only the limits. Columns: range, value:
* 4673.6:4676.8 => 8.375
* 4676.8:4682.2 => 7.858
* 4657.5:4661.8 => 8.608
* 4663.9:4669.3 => 8.656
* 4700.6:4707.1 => 8.141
